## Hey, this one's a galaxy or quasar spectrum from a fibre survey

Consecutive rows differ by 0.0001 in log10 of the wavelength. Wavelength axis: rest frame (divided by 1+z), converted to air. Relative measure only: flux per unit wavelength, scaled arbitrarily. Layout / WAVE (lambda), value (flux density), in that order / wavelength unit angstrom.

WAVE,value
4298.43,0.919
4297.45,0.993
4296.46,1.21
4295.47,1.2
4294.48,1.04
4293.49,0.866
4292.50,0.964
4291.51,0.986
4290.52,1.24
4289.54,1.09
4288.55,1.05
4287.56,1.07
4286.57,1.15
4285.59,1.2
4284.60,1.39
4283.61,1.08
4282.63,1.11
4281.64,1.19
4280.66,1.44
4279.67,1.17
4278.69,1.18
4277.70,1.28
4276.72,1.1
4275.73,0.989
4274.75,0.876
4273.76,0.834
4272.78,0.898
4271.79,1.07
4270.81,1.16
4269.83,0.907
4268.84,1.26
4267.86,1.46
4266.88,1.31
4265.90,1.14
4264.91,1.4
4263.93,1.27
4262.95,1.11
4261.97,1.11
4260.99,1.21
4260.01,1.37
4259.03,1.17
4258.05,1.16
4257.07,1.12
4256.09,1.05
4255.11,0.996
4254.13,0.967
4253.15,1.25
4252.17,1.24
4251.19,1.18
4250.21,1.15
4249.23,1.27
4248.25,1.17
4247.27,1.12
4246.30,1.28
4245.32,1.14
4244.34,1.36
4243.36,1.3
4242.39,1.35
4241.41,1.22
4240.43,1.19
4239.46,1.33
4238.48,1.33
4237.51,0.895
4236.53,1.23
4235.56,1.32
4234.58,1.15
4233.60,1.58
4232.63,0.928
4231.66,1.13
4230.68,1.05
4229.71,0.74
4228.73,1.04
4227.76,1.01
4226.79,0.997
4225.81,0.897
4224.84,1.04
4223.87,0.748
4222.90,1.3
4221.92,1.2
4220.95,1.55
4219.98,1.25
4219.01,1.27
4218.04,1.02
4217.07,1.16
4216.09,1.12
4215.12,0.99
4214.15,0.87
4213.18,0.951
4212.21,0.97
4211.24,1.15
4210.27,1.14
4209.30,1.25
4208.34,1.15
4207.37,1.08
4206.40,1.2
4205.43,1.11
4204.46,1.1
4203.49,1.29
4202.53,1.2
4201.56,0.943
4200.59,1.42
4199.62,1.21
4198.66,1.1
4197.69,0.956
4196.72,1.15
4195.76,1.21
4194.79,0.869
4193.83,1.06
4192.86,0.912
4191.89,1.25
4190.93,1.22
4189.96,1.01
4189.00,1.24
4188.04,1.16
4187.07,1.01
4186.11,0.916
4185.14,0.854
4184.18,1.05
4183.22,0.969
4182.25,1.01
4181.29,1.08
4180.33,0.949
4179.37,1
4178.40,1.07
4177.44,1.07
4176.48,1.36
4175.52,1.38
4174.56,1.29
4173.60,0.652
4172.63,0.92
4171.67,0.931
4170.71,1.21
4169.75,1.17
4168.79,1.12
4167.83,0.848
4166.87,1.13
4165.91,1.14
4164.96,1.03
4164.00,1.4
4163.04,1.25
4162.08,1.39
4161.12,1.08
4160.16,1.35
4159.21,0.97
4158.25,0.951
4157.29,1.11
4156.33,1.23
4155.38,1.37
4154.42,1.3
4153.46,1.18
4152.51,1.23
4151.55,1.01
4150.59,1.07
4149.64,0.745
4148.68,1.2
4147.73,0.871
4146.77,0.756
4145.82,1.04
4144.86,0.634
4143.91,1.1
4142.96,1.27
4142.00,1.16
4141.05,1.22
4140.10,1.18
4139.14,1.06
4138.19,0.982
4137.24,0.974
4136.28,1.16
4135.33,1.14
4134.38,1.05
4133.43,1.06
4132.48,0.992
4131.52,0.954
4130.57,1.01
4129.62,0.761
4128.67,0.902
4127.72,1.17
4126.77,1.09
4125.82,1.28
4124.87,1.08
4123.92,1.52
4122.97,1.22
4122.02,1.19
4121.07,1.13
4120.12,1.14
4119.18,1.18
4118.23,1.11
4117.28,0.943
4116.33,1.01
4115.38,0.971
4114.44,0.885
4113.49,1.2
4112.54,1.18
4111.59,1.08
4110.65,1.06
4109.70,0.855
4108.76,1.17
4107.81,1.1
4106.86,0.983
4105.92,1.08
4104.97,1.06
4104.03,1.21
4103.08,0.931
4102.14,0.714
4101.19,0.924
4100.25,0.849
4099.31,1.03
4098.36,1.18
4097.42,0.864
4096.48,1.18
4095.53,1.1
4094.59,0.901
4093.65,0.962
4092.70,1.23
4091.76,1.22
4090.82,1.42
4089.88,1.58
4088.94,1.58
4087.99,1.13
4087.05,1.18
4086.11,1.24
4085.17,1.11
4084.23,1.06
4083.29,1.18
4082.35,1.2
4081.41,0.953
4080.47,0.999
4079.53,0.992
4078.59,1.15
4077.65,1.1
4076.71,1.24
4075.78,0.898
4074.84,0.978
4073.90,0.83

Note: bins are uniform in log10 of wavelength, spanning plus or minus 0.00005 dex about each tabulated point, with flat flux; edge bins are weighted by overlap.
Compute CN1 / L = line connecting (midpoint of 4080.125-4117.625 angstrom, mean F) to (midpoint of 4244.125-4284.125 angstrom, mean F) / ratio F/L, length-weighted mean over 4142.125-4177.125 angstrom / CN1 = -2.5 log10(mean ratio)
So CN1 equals 0.01 mag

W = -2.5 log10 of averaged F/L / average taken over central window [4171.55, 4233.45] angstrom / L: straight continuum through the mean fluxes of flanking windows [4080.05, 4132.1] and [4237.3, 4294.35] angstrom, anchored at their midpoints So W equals 0.049 mag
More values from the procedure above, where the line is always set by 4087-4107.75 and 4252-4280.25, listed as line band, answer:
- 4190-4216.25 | 0.021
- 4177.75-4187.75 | 0.130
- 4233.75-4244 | -0.101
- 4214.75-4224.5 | -0.030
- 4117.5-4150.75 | 0.043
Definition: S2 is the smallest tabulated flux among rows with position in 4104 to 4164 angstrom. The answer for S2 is 0.634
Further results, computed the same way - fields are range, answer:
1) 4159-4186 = 0.652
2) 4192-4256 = 0.74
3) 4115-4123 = 0.943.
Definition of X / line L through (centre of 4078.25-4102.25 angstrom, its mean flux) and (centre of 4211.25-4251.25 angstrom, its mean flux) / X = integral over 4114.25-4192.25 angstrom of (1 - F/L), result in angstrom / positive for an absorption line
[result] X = 2.9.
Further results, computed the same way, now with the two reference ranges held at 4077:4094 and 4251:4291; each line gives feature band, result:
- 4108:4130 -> 1.58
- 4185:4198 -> 1.12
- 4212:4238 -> 1.56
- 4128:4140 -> 1.67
